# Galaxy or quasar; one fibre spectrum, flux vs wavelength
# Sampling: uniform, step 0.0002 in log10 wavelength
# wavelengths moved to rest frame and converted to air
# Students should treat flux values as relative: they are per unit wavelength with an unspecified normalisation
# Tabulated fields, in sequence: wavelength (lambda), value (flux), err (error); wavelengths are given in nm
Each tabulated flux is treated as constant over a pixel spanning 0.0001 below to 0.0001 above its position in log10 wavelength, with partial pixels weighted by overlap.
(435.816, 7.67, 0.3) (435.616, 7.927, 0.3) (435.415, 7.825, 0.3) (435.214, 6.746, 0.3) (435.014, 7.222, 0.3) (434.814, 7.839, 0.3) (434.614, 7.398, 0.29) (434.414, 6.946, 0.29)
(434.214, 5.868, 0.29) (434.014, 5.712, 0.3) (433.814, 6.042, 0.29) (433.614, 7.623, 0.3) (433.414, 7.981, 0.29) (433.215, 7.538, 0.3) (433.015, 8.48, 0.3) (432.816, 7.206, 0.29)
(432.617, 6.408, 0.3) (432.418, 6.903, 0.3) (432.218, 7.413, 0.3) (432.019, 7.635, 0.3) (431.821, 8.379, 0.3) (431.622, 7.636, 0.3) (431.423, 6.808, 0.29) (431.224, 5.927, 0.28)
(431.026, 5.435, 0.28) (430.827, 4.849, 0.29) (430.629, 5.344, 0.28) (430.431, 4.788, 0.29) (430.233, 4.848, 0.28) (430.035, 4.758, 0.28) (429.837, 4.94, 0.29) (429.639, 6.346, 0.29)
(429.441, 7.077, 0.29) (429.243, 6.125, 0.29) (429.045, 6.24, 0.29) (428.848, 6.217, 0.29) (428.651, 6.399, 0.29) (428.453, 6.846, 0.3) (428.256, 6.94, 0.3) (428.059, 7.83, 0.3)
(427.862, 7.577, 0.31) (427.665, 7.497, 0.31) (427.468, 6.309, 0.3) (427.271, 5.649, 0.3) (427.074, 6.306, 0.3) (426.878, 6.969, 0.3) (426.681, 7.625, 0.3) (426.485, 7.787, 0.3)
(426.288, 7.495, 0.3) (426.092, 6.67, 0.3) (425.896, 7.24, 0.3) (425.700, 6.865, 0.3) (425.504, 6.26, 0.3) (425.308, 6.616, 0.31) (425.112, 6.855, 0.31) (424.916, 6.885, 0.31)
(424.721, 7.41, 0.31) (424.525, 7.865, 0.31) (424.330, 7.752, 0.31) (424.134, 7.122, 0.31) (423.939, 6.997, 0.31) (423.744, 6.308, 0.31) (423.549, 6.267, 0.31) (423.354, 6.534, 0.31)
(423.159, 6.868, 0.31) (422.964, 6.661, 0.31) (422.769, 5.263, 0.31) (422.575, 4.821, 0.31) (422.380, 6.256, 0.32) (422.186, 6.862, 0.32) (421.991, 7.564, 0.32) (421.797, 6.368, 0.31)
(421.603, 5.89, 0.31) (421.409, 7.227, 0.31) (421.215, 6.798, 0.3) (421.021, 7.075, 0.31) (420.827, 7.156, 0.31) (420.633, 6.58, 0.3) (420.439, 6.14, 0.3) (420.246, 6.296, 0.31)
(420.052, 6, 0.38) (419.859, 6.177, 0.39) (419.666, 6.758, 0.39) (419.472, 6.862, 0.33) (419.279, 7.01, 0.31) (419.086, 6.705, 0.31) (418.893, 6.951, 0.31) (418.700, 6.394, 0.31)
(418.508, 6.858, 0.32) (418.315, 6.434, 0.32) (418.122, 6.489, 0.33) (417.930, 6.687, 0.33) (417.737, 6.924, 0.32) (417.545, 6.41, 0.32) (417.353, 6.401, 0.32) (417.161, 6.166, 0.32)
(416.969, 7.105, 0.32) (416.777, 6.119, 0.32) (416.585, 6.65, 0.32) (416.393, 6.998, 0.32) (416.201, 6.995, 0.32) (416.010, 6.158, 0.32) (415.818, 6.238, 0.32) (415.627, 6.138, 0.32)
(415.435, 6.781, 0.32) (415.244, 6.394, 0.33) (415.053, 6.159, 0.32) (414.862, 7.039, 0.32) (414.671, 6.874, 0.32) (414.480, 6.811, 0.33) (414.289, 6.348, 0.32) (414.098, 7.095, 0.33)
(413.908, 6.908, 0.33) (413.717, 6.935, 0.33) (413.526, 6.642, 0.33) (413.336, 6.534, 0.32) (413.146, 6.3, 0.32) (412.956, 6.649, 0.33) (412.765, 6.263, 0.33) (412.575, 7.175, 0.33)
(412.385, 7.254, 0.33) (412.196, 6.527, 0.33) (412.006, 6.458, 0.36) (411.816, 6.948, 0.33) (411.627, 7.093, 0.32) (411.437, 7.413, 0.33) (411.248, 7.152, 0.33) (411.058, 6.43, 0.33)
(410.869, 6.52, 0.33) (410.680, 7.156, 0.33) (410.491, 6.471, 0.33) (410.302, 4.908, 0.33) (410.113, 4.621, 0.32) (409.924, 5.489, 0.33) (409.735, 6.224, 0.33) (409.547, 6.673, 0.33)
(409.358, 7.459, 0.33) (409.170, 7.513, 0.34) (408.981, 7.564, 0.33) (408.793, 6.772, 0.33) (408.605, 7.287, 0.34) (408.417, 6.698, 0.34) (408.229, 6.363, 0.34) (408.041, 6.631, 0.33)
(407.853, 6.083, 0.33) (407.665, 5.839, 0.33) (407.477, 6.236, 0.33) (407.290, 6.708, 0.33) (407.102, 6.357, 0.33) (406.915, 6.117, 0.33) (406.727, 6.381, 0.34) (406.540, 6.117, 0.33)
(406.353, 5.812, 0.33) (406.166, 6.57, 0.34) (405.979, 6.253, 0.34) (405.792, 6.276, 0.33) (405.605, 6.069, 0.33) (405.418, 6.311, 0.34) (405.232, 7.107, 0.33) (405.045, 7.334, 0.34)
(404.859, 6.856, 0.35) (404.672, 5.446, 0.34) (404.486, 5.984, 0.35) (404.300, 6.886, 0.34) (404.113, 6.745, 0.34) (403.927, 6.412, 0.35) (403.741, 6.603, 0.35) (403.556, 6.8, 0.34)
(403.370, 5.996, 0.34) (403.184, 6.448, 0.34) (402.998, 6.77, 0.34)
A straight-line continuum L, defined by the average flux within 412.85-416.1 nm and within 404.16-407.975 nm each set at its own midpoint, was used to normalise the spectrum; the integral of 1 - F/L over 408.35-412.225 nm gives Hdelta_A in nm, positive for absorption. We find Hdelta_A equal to -0.104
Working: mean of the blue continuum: 6.34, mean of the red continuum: 6.59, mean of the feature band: 6.64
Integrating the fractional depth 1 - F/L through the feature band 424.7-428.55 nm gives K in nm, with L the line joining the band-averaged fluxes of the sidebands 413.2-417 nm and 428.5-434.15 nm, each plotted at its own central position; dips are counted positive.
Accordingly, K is -0.271 nm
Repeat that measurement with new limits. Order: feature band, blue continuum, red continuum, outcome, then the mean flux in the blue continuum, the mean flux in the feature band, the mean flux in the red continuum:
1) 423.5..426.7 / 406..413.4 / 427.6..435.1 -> -0.212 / 6.53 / 7.06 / 6.66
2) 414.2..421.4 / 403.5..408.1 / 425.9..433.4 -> -0.091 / 6.39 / 6.6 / 6.65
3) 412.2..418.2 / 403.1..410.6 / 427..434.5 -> -0.161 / 6.41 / 6.63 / 6.55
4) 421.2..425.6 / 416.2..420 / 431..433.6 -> 0.133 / 6.64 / 6.67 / 7.28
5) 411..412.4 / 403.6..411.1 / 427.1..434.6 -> -0.096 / 6.43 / 6.9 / 6.56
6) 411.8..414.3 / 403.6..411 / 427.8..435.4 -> -0.091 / 6.43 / 6.72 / 6.65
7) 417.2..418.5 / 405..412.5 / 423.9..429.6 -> 0.034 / 6.53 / 6.56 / 6.94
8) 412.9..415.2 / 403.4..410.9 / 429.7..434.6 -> -0.083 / 6.44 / 6.69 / 6.49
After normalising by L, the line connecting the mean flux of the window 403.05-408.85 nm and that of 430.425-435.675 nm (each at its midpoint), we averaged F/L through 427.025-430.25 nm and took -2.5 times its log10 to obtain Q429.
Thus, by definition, 0.07 mag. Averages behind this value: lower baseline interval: 6.44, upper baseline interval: 6.91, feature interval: 6.38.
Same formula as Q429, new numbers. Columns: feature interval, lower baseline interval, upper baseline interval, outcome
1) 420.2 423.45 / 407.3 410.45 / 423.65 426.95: 0.07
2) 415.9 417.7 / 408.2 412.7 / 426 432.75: 0.01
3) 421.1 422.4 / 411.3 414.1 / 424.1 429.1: 0.03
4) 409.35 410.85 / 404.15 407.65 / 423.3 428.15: 0.08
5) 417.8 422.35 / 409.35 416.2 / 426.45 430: -0.01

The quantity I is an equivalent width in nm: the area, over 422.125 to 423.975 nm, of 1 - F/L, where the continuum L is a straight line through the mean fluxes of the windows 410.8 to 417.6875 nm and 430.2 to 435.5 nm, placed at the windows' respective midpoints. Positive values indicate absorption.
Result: 0.13 nm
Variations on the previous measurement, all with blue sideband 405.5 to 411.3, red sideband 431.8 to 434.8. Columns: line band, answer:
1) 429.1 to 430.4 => 0.257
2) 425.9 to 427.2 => -0.031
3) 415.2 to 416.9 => 0.032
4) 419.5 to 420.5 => 0.064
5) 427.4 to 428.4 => -0.035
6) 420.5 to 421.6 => -0.010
